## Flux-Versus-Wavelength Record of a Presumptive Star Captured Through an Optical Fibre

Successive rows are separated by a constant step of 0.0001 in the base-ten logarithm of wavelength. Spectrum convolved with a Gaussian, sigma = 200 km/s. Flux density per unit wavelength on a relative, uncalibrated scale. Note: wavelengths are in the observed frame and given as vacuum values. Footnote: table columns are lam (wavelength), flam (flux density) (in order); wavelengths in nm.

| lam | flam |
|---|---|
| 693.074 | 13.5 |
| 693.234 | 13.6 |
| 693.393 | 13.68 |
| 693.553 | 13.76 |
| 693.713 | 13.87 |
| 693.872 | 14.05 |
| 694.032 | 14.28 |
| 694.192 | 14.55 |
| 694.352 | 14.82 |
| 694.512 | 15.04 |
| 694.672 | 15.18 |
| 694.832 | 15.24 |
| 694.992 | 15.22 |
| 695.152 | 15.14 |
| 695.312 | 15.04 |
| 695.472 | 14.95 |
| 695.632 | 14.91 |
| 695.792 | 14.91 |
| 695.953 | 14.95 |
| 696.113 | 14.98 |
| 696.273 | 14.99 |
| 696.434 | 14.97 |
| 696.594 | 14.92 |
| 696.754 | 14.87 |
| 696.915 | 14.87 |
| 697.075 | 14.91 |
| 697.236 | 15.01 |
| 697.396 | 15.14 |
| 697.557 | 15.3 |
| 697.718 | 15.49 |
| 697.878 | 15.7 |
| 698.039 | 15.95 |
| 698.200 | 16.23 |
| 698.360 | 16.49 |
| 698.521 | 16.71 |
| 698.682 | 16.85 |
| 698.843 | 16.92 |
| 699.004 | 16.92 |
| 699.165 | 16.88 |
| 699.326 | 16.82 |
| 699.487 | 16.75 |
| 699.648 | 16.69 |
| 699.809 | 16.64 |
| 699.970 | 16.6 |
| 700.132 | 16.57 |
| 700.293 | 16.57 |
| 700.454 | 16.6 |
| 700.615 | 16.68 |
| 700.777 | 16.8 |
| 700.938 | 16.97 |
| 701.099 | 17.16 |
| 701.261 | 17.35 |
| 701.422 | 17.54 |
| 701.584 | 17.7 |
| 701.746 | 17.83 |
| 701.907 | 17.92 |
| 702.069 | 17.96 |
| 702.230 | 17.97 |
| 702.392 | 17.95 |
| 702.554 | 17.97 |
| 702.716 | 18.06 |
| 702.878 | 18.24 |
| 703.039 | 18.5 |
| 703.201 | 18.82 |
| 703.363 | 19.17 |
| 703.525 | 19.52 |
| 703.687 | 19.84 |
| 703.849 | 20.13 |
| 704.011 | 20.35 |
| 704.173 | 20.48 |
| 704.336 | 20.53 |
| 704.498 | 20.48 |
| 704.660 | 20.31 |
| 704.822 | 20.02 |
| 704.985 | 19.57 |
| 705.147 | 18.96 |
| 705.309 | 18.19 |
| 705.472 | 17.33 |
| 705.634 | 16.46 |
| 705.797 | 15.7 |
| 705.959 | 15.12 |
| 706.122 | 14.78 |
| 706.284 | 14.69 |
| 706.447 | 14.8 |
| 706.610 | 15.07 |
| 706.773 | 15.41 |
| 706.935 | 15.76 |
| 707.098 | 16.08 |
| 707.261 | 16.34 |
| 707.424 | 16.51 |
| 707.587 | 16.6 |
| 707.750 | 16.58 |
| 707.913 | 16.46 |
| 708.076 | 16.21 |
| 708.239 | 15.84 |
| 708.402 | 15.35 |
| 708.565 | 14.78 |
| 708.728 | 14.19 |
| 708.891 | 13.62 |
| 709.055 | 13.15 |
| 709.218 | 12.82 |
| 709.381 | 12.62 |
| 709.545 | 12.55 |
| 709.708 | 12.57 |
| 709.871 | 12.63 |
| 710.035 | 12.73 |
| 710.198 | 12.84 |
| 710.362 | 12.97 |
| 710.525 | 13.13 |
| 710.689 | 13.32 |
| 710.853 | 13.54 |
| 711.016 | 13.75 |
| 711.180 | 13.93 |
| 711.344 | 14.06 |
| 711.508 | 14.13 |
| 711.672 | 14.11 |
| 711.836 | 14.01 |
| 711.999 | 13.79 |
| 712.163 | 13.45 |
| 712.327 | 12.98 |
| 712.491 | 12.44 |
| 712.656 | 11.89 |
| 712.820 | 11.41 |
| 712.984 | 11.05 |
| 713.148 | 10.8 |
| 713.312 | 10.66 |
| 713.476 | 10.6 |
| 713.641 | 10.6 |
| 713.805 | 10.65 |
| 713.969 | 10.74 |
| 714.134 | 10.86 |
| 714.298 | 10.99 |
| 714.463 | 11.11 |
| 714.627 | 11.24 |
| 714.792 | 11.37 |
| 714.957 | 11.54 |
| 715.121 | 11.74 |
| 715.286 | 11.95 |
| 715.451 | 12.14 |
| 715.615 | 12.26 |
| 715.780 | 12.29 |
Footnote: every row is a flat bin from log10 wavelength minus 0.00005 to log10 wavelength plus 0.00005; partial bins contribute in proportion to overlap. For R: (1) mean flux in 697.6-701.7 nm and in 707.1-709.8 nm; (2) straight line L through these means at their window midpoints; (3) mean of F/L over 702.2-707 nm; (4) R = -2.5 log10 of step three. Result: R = -0.15 mag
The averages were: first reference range 16.7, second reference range 14.8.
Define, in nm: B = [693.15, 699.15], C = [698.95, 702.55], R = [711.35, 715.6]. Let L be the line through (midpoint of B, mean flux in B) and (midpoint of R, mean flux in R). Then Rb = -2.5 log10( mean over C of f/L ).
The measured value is -0.20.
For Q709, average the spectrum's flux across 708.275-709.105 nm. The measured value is 14.3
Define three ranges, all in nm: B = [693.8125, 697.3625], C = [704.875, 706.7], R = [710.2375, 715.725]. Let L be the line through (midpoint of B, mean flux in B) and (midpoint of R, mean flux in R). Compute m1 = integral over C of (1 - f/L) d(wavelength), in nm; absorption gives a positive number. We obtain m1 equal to -0.429 nm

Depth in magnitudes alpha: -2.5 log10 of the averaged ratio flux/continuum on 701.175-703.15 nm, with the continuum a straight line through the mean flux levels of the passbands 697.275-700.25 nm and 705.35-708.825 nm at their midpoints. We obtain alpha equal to -0.12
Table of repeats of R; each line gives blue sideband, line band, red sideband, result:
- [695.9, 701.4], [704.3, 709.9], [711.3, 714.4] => -0.16 mag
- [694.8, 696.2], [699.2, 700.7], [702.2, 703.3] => 0.02 mag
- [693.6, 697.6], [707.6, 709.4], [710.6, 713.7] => -0.13 mag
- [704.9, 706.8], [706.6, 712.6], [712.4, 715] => -0.03 mag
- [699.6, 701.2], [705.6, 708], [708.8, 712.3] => -0.08 mag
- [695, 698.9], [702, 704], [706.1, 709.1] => -0.21 mag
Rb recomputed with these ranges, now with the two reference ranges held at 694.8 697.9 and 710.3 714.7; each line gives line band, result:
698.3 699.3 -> -0.15 mag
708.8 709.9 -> 0.00 mag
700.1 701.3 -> -0.18 mag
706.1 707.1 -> -0.14 mag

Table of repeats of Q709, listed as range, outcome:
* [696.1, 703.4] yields 16.7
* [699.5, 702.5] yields 17.2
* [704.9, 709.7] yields 15.5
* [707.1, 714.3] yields 13.3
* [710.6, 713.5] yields 12.8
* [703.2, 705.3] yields 19.8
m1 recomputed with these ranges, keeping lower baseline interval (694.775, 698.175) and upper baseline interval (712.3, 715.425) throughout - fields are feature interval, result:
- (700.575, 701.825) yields -0.28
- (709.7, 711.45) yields -0.18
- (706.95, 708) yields -0.31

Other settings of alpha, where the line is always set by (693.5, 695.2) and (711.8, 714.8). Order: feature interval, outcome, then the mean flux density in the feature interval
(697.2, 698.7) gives -0.131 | 15.9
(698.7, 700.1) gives -0.209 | 16.8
